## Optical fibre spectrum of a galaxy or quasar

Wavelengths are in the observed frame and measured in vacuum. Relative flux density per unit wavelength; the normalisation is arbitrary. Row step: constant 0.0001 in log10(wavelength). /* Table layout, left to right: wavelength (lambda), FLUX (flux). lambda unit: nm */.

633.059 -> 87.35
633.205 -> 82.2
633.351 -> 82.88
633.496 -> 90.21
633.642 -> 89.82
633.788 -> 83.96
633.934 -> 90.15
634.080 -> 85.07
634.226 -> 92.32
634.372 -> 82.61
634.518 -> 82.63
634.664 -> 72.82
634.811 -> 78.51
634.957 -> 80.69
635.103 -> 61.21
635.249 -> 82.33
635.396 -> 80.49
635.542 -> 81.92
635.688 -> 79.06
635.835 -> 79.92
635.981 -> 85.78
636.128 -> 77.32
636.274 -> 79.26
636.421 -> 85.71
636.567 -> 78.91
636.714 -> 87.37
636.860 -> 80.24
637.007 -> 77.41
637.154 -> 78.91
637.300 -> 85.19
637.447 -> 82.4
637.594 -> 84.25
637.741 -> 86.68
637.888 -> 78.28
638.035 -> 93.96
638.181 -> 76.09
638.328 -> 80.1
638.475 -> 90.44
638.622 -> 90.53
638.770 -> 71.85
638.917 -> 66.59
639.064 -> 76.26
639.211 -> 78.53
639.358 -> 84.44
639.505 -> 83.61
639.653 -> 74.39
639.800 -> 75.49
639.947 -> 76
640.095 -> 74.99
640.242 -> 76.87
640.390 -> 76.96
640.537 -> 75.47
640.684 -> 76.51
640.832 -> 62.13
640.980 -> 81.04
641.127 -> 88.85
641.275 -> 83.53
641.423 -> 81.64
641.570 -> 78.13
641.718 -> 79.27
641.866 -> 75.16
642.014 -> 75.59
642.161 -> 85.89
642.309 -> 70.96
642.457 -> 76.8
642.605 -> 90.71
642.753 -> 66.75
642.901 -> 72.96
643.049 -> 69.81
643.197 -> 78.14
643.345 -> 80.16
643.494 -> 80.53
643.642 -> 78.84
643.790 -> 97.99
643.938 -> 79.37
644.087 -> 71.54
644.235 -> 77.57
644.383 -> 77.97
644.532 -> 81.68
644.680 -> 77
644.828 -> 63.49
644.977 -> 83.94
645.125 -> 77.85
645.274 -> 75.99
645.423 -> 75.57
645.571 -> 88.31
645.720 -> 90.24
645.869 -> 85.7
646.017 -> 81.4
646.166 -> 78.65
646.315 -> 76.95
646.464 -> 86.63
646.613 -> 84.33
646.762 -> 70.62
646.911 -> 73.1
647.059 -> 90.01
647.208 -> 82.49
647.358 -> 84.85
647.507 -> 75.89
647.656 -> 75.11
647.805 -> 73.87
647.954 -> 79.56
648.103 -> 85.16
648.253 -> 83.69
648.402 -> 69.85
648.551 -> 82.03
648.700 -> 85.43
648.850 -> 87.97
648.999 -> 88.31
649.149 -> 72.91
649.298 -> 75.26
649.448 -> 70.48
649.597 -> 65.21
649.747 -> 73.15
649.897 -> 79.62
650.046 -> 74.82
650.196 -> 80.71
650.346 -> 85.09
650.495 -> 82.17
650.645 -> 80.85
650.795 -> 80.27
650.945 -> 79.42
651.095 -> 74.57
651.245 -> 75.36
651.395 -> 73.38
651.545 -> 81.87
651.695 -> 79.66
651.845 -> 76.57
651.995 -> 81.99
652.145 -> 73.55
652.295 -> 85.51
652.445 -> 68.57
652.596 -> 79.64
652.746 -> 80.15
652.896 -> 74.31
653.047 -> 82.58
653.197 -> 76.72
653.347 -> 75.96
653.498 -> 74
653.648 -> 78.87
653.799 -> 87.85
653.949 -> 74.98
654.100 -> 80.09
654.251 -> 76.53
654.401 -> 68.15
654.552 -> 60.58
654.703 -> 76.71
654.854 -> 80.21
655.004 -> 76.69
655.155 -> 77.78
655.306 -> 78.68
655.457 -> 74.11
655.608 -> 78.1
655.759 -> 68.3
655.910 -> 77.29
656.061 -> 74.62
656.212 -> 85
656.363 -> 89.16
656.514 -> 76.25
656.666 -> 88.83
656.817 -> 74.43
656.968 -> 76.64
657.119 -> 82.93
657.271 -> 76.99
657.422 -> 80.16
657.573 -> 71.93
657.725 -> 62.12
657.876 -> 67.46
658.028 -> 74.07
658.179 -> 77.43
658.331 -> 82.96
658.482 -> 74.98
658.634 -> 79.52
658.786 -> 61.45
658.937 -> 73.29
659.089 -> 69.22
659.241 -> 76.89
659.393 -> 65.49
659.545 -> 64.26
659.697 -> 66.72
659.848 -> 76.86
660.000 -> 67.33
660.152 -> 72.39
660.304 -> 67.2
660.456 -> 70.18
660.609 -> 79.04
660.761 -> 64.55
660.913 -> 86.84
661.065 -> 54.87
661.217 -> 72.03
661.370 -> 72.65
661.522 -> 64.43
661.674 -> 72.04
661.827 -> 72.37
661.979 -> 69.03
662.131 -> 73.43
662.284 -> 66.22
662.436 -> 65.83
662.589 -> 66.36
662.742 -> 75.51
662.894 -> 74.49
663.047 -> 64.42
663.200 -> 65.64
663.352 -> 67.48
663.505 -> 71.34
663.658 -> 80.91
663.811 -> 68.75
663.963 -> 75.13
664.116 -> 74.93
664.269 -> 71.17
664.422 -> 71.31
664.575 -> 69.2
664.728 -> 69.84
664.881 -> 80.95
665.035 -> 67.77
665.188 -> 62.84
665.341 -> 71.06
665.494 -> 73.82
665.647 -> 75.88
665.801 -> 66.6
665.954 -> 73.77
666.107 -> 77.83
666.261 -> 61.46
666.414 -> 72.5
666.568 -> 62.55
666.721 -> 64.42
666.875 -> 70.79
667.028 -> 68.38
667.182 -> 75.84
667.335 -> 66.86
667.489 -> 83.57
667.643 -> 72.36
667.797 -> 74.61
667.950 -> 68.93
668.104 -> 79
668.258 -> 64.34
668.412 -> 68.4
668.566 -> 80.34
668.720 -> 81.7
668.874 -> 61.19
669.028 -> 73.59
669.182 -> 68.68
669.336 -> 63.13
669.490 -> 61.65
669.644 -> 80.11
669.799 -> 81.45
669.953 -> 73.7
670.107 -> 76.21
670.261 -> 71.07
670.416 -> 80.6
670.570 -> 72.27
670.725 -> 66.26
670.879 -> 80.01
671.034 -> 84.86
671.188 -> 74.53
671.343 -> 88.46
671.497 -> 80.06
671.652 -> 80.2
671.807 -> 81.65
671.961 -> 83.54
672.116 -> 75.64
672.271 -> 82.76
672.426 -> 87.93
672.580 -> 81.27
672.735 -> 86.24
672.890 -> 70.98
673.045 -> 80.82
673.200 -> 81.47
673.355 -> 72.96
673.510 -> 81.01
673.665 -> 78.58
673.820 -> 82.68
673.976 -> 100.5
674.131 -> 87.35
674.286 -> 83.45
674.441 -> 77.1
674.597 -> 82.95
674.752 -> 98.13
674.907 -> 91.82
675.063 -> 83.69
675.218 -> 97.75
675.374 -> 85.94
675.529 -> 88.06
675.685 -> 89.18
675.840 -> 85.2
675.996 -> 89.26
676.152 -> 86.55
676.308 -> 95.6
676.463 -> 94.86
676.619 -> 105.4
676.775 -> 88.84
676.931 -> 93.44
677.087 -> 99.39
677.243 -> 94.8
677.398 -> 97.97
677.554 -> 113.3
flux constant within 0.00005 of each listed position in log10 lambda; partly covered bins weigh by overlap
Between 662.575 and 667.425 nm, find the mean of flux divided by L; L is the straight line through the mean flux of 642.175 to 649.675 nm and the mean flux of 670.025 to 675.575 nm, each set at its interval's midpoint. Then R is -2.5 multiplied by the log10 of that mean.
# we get 0.151 mag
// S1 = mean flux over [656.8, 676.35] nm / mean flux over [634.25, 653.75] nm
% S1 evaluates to 1.0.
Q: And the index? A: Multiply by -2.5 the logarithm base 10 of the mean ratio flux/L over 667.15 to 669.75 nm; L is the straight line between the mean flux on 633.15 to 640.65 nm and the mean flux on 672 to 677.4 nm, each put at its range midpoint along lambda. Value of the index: 0.195 mag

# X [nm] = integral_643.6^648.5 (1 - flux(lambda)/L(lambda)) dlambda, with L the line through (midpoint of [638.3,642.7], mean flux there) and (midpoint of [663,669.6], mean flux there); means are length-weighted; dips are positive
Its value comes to -0.19 nm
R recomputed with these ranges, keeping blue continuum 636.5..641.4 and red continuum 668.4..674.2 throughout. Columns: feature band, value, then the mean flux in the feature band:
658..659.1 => 0.06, 74.4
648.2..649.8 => 0.02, 77.7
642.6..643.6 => 0.05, 76.1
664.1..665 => 0.09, 72.5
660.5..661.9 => 0.11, 70.9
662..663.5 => 0.14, 68.9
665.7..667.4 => 0.13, 69.3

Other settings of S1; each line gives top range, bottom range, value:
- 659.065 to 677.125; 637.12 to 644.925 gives 0.97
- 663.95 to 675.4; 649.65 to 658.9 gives 0.99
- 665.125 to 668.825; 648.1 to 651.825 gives 0.91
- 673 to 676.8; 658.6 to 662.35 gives 1.25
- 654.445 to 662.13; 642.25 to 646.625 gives 0.93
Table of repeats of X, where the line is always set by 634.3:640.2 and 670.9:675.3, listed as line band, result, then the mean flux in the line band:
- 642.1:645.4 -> 0.112 nm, 77.9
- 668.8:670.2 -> 0.203 nm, 71.1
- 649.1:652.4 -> 0.163 nm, 77.4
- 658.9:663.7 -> 0.709 nm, 70.2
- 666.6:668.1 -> 0.201 nm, 71.9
